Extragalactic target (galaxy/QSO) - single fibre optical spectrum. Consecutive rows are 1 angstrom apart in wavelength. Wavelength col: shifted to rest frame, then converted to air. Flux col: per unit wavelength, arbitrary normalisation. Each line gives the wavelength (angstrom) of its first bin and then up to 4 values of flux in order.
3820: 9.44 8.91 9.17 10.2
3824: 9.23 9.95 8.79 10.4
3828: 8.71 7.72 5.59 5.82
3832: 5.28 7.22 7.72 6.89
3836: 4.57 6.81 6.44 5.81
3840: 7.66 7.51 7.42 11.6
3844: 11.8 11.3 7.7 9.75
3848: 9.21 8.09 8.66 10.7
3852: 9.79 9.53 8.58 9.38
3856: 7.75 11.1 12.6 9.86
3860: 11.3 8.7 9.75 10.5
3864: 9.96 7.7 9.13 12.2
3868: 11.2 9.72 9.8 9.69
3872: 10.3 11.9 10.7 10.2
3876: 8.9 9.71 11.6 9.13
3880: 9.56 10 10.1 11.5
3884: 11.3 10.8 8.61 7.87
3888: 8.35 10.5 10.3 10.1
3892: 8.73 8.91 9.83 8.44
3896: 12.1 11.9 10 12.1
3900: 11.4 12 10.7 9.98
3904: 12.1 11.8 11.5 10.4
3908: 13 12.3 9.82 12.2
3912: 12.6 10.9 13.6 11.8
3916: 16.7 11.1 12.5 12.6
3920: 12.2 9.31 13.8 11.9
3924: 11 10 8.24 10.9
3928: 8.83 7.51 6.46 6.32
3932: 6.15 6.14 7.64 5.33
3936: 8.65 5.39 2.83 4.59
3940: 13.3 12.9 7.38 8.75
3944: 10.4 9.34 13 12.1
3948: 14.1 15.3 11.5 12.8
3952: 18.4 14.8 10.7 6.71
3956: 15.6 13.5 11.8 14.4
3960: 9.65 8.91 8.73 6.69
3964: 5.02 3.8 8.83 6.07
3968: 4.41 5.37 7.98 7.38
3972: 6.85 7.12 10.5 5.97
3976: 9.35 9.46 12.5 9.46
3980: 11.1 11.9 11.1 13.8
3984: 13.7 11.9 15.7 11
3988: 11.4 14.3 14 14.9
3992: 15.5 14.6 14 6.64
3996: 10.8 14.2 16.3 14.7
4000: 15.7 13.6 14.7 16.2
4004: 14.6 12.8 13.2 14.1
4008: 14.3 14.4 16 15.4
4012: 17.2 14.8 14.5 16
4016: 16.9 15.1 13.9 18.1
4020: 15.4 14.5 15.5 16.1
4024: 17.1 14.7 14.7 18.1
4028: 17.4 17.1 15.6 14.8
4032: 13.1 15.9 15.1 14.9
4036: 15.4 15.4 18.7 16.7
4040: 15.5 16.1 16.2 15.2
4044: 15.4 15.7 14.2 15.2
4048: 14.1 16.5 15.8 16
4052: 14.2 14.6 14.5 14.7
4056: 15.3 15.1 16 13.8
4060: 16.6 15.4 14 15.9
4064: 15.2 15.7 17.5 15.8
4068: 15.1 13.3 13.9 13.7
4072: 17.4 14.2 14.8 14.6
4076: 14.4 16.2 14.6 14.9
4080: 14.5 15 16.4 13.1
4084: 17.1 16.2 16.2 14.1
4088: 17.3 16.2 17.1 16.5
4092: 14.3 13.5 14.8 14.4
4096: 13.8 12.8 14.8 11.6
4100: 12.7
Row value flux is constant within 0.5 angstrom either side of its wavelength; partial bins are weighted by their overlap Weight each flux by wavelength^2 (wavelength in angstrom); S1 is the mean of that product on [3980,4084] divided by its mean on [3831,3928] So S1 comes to 1.6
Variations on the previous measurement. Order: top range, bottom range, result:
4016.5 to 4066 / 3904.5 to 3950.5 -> 1.60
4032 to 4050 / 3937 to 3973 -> 1.67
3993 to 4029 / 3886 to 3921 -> 1.42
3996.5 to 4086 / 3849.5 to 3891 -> 1.67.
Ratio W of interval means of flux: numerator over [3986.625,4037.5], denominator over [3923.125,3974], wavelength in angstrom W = 1.6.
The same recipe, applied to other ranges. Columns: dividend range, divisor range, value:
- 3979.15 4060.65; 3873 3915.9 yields 1.38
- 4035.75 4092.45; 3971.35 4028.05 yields 1.13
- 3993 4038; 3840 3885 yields 1.51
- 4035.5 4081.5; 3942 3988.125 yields 1.47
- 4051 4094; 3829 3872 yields 1.72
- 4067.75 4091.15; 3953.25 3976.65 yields 1.78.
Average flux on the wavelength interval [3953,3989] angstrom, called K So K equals 9.8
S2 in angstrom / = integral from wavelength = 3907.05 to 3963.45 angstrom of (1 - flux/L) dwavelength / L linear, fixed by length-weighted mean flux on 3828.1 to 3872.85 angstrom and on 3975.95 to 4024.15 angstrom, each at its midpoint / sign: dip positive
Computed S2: 5.42 angstrom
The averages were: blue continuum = 8.88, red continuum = 13.9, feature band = 10.6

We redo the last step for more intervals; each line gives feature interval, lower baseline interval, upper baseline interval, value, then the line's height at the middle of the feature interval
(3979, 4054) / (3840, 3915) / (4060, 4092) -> -4.8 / 13.8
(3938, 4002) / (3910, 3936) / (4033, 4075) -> 5.5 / 12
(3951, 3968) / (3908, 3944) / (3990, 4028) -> 2.3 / 11.9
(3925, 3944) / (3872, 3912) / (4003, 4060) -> 6.7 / 12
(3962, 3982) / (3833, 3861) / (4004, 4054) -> 8.1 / 13.4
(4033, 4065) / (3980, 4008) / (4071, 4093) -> -1.6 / 14.7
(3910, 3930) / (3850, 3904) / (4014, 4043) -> 0.7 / 11.7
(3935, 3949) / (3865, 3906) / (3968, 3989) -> 1.0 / 10.2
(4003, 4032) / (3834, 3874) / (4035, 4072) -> -2.3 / 14.3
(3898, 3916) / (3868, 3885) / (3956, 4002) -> -2.2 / 10.5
